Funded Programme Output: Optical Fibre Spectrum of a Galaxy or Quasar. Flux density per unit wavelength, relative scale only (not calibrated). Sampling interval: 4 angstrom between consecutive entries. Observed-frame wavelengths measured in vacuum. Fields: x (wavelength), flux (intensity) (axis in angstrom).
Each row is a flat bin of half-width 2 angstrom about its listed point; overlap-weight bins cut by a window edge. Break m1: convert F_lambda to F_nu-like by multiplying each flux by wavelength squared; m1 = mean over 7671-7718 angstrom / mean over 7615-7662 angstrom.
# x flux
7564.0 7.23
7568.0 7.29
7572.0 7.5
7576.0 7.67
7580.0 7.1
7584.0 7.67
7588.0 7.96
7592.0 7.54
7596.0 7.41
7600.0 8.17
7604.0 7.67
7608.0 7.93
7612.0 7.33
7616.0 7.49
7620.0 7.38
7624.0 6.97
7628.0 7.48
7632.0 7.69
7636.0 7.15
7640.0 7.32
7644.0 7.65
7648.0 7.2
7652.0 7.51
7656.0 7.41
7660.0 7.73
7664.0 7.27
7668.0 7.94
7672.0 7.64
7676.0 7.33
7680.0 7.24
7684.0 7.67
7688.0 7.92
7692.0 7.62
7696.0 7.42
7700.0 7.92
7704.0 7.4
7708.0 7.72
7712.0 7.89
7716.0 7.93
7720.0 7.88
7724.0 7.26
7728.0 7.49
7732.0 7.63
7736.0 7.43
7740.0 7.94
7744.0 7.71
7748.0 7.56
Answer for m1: 1.05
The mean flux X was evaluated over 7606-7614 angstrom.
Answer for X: 7.63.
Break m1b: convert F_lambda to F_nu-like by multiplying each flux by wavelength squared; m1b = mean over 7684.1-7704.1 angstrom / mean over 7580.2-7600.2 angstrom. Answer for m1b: 1.03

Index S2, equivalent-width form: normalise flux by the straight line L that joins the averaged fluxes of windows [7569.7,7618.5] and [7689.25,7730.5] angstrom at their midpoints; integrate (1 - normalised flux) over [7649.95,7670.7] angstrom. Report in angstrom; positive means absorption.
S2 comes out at 0.18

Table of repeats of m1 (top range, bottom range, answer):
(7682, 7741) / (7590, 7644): 1.05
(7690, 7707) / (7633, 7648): 1.05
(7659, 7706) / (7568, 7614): 1.02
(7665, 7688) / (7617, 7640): 1.05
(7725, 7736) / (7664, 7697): 1.00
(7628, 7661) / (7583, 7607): 0.97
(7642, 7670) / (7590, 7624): 1.01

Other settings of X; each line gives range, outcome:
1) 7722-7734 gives 7.46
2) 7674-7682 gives 7.29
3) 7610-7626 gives 7.29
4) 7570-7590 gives 7.58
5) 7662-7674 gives 7.62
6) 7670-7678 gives 7.48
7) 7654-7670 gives 7.59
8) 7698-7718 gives 7.77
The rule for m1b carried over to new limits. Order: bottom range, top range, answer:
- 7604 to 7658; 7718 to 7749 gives 1.05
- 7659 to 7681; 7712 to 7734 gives 1.03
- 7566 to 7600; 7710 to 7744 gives 1.06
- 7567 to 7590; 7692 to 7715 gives 1.05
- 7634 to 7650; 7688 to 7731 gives 1.06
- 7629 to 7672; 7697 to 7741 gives 1.04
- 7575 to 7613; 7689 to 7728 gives 1.03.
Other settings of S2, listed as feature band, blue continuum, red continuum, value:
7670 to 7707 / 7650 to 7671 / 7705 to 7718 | 0.6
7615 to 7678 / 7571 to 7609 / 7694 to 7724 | 1.9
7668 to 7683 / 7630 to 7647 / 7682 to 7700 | 0.2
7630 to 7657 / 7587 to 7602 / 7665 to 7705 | 0.9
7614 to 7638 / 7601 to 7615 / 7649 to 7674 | 0.9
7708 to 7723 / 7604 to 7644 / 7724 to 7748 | -0.5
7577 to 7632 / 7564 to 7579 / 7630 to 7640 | -1.0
